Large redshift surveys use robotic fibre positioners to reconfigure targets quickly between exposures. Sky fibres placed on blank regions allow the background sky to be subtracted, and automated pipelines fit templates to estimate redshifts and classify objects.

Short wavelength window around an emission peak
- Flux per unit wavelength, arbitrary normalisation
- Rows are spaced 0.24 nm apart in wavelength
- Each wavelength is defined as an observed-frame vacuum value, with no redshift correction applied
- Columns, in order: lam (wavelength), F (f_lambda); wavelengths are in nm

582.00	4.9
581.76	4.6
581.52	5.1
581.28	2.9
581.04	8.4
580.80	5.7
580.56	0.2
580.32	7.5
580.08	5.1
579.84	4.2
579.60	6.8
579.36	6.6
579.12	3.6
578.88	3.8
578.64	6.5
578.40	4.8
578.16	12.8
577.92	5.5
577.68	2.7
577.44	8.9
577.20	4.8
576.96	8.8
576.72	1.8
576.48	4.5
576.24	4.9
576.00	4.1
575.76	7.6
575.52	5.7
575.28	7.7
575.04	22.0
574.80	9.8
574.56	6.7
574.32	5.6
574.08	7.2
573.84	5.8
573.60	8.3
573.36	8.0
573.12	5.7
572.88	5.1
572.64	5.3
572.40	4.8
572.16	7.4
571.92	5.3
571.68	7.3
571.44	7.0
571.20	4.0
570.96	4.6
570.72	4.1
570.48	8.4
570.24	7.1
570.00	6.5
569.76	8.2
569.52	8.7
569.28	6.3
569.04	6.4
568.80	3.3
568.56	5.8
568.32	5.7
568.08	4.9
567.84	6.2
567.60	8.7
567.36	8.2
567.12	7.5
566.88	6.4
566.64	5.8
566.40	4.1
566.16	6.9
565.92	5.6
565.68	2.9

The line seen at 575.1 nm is [O III] 5007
